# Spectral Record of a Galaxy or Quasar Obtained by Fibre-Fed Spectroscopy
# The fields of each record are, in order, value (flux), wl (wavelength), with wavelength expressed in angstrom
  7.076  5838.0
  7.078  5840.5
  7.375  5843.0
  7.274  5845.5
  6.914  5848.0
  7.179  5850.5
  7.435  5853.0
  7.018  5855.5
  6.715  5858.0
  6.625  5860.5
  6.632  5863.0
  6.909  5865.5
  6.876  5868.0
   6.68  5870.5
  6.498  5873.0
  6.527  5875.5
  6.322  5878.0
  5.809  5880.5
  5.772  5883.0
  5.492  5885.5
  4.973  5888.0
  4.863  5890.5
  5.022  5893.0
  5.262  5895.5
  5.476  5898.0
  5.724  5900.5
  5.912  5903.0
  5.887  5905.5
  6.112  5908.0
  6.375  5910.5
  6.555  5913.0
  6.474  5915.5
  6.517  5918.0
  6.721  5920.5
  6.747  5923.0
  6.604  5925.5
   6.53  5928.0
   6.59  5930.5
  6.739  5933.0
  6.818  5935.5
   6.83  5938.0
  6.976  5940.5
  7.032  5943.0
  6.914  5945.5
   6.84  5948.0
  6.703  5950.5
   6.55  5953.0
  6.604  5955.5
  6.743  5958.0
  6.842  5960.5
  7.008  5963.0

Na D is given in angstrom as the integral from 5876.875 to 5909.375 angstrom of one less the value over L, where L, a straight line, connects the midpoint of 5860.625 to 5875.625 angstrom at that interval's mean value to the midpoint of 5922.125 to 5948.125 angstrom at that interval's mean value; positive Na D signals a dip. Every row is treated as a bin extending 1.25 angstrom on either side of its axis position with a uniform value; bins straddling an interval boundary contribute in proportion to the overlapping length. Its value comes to 5.5 angstrom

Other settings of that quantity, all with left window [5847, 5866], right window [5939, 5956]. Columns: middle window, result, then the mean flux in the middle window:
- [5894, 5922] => 3.16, 6.09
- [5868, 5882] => 1.02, 6.4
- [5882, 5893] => 2.64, 5.23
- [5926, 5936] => 0.26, 6.65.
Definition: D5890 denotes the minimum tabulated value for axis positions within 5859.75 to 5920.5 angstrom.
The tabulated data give 4.863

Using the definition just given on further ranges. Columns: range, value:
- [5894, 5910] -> 5.262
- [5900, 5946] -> 5.724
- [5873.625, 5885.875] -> 5.492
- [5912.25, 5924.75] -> 6.474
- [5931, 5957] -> 6.55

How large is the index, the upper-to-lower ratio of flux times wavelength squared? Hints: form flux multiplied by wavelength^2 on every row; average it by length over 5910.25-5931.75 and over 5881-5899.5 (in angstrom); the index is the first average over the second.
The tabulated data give 1.26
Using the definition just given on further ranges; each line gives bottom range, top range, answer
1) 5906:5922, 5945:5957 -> 1.06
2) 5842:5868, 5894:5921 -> 0.88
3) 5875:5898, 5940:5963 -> 1.26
